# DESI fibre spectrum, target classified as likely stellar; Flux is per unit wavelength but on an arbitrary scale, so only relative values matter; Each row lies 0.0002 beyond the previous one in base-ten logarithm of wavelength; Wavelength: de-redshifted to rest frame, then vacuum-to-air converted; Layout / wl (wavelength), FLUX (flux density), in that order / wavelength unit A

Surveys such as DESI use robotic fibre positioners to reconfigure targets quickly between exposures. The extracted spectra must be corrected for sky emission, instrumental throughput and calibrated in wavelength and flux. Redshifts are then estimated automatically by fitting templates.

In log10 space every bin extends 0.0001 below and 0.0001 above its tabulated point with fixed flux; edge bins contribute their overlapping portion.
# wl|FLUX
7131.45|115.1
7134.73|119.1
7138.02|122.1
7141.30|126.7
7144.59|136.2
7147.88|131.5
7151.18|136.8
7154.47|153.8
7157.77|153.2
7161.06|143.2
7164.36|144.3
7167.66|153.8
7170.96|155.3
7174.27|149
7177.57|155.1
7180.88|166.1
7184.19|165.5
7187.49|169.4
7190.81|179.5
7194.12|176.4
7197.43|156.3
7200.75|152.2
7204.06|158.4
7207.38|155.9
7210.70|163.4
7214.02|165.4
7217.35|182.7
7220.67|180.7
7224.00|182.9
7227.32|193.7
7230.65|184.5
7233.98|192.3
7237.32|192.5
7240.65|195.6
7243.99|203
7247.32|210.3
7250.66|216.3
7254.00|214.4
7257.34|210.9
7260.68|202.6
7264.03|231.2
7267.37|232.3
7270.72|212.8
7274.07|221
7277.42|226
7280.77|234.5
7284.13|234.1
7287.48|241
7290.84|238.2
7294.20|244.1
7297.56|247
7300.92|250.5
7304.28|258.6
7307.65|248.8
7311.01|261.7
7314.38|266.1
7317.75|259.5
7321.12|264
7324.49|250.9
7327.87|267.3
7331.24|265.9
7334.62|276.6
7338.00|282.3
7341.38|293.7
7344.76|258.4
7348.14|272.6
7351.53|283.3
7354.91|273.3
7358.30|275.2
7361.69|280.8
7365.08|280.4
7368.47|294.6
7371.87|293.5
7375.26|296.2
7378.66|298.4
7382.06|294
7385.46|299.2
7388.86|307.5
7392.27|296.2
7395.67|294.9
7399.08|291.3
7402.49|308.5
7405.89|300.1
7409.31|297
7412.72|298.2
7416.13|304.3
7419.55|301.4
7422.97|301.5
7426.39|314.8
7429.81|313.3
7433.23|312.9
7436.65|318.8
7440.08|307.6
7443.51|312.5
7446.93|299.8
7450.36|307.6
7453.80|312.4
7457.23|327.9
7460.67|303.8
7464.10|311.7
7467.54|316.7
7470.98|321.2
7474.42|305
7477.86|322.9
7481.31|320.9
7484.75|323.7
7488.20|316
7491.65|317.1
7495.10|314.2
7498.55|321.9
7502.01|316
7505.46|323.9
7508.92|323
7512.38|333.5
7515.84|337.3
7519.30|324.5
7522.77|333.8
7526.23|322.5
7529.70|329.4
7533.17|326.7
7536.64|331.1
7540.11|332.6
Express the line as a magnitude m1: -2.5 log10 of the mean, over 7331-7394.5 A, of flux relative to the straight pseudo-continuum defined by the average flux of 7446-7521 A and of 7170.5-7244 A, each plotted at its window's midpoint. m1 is -0.13 mag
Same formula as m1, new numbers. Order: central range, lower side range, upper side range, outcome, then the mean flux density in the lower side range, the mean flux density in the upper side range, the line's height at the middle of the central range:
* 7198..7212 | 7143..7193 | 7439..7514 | 0.10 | 153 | 316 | 173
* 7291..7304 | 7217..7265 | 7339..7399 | -0.04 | 200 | 288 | 239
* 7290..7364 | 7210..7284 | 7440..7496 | -0.09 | 203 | 314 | 244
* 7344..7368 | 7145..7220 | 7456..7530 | -0.11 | 158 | 321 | 249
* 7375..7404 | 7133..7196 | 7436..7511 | -0.11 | 149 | 316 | 270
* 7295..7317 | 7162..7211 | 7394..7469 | -0.11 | 160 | 307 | 232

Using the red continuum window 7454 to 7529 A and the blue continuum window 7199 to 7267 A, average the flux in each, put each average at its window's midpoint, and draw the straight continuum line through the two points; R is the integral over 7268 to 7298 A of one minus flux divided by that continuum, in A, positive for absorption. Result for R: -2.4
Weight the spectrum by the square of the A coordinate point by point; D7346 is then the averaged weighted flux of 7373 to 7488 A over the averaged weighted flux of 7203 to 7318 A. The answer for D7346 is 1.5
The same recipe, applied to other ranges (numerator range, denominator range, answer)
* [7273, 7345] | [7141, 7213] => 1.71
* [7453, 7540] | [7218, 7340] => 1.48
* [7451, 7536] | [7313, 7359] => 1.24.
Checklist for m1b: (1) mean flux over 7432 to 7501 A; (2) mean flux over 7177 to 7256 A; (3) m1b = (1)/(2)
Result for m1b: 1.7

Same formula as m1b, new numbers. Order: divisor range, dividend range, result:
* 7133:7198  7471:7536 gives 2.16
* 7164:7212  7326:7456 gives 1.84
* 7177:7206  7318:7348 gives 1.64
